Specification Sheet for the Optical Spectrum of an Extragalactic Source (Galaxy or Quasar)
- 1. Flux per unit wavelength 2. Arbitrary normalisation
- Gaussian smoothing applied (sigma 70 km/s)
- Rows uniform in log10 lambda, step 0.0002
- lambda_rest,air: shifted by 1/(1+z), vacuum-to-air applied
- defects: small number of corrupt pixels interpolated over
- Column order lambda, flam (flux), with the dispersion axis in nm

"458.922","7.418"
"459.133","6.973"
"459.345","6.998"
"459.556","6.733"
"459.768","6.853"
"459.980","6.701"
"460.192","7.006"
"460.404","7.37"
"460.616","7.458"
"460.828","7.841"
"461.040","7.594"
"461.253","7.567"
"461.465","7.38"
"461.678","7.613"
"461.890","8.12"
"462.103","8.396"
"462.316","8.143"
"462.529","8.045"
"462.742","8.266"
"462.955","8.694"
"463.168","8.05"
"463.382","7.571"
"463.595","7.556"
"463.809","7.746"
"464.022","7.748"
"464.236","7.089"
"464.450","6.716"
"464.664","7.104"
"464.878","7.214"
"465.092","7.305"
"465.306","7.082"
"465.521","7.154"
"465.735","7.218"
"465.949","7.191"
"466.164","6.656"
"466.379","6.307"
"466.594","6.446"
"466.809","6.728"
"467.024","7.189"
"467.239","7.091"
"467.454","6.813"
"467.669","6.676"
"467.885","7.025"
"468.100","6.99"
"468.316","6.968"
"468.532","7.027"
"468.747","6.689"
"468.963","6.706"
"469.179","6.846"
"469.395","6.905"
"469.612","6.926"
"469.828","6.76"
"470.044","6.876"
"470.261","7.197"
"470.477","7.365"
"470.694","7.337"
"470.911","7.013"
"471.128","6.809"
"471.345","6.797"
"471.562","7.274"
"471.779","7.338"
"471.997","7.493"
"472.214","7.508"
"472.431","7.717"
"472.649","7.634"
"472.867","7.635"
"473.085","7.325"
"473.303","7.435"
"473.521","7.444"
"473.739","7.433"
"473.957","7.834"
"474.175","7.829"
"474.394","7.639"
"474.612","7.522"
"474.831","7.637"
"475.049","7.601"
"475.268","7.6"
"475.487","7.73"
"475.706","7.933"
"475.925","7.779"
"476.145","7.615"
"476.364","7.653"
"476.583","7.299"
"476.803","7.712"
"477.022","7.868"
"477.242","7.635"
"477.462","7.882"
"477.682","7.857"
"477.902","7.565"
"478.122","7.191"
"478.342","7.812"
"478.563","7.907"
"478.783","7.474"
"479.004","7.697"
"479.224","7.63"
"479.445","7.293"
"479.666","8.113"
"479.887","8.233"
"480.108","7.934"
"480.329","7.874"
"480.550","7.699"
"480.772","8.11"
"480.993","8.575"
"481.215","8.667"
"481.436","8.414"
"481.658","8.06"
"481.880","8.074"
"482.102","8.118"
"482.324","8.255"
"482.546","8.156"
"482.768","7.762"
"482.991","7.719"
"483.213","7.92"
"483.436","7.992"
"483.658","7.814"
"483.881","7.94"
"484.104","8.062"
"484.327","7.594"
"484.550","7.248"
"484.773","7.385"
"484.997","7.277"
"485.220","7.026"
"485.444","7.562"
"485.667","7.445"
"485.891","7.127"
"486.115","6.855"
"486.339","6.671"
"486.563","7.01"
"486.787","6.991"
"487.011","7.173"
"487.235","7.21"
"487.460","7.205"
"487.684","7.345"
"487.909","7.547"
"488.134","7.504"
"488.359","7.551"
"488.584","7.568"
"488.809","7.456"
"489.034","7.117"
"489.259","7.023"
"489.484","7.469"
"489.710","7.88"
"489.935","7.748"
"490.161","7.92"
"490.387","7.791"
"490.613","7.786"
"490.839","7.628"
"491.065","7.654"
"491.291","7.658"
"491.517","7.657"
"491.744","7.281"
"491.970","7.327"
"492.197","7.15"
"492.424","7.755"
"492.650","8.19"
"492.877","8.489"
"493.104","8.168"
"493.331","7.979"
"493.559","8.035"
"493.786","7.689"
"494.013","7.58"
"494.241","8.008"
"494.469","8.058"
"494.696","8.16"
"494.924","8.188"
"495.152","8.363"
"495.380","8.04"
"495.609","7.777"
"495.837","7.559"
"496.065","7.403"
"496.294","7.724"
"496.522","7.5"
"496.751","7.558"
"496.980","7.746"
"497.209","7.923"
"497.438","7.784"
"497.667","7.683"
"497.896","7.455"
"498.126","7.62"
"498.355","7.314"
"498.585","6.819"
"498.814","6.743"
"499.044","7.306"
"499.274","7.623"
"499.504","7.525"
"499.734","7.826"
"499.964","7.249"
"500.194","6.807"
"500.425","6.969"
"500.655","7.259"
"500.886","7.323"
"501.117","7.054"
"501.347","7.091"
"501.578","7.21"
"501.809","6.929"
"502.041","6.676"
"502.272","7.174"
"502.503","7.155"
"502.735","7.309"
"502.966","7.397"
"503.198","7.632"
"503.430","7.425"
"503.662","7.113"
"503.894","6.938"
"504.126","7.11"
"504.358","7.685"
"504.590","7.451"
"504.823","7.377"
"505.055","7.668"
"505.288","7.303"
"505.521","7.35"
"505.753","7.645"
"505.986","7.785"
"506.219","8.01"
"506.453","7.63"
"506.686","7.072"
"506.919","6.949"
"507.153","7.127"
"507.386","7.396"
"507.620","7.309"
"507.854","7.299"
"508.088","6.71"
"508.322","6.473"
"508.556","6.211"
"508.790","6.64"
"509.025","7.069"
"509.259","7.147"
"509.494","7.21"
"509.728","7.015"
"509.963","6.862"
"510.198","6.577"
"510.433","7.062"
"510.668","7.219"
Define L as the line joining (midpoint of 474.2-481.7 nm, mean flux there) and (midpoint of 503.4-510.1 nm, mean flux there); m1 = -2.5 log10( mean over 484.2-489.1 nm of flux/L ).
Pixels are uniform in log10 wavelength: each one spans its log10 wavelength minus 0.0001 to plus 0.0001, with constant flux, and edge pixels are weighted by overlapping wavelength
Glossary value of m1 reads 0.05 mag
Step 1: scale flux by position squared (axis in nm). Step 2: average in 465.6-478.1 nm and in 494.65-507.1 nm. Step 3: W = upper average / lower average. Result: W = 1.15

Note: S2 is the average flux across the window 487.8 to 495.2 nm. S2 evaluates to 7.73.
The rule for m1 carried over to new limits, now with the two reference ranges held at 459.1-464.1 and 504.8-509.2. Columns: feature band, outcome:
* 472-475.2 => -0.012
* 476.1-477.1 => -0.022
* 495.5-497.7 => -0.053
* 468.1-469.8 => 0.102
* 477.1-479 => -0.029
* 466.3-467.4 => 0.121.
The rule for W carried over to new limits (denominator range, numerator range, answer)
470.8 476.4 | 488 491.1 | 1.08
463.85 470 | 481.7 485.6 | 1.20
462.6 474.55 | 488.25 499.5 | 1.18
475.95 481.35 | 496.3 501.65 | 1.03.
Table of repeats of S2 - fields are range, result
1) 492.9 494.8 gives 7.98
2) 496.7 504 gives 7.3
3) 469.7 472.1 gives 7.11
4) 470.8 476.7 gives 7.5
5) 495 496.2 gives 7.83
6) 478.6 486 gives 7.83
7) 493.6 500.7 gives 7.6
